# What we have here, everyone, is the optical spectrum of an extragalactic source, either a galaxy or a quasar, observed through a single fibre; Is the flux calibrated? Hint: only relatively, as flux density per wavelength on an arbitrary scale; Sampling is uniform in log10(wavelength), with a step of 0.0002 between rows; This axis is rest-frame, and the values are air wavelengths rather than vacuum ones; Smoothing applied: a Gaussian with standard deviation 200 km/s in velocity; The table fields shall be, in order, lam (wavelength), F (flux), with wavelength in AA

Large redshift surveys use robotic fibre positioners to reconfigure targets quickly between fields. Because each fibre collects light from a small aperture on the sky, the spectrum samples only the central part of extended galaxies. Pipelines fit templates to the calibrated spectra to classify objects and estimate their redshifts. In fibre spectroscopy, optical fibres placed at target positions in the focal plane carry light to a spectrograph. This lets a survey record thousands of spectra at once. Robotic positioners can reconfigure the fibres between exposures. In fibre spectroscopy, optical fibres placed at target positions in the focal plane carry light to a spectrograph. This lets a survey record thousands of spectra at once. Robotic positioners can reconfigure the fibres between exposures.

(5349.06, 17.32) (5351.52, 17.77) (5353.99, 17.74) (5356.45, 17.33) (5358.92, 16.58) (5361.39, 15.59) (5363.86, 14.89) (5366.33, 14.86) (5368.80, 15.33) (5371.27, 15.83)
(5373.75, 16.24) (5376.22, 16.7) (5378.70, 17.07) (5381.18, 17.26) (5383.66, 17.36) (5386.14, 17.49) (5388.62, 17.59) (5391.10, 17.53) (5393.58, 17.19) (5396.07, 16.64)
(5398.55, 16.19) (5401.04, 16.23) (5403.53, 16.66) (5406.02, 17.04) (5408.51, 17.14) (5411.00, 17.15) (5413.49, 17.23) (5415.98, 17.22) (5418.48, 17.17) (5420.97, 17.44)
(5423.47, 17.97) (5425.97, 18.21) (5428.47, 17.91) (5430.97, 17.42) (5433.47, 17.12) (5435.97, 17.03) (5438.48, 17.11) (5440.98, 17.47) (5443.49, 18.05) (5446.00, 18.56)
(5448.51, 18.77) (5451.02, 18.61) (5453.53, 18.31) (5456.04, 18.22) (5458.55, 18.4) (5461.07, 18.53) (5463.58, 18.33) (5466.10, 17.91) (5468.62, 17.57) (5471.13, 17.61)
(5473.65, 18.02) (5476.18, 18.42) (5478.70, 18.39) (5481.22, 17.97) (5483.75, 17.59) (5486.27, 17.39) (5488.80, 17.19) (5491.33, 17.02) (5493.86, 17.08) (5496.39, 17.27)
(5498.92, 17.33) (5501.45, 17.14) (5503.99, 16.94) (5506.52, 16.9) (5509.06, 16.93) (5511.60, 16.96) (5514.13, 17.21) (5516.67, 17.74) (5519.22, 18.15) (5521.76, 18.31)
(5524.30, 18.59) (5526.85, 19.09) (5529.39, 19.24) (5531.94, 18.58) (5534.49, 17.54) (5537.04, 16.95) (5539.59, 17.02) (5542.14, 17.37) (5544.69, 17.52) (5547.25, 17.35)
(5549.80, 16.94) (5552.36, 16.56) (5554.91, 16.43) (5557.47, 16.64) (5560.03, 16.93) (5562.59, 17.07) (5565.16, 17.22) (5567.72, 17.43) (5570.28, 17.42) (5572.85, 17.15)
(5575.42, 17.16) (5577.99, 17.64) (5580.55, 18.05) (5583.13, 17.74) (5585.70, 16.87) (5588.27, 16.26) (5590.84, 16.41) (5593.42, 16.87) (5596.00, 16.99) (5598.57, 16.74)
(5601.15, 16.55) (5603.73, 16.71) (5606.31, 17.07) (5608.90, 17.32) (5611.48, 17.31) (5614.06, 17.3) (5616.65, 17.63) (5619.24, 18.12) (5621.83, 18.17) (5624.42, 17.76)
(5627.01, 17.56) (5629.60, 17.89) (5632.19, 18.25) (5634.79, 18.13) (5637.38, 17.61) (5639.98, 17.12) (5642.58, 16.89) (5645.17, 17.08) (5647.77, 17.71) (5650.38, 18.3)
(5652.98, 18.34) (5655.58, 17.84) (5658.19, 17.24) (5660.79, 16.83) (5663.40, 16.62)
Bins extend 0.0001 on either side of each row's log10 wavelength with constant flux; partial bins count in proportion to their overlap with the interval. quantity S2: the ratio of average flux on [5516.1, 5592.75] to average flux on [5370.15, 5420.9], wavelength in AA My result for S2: 1.0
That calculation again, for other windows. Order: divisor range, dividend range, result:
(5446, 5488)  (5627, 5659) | 0.98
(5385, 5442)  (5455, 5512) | 1.02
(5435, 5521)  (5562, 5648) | 0.98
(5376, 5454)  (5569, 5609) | 0.98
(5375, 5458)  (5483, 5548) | 1.01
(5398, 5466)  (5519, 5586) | 0.99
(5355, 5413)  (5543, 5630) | 1.03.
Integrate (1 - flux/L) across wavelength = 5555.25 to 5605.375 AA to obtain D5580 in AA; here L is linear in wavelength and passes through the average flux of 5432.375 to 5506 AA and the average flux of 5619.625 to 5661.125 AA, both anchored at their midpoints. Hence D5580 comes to 2.0 AA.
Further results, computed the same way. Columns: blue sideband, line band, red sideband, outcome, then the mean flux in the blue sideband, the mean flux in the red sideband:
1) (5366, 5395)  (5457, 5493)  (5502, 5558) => -1.35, 16.8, 17.5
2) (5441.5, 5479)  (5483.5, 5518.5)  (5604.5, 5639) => 1.73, 18.2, 17.7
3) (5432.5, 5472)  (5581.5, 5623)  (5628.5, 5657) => 1.53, 18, 17.7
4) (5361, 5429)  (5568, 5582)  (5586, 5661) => -0.18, 16.8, 17.4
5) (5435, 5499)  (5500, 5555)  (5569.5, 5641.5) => 0.29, 17.9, 17.3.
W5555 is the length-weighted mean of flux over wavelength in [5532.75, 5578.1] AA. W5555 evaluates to 17.1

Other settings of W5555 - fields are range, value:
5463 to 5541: 17.7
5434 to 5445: 17.4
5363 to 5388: 16.4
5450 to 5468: 18.3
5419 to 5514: 17.7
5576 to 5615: 17.1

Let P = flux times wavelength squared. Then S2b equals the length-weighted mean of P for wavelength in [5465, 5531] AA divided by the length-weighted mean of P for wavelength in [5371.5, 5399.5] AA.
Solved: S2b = 1.1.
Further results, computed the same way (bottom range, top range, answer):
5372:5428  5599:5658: 1.11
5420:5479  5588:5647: 1.02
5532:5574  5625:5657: 1.07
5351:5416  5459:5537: 1.11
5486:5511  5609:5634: 1.09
